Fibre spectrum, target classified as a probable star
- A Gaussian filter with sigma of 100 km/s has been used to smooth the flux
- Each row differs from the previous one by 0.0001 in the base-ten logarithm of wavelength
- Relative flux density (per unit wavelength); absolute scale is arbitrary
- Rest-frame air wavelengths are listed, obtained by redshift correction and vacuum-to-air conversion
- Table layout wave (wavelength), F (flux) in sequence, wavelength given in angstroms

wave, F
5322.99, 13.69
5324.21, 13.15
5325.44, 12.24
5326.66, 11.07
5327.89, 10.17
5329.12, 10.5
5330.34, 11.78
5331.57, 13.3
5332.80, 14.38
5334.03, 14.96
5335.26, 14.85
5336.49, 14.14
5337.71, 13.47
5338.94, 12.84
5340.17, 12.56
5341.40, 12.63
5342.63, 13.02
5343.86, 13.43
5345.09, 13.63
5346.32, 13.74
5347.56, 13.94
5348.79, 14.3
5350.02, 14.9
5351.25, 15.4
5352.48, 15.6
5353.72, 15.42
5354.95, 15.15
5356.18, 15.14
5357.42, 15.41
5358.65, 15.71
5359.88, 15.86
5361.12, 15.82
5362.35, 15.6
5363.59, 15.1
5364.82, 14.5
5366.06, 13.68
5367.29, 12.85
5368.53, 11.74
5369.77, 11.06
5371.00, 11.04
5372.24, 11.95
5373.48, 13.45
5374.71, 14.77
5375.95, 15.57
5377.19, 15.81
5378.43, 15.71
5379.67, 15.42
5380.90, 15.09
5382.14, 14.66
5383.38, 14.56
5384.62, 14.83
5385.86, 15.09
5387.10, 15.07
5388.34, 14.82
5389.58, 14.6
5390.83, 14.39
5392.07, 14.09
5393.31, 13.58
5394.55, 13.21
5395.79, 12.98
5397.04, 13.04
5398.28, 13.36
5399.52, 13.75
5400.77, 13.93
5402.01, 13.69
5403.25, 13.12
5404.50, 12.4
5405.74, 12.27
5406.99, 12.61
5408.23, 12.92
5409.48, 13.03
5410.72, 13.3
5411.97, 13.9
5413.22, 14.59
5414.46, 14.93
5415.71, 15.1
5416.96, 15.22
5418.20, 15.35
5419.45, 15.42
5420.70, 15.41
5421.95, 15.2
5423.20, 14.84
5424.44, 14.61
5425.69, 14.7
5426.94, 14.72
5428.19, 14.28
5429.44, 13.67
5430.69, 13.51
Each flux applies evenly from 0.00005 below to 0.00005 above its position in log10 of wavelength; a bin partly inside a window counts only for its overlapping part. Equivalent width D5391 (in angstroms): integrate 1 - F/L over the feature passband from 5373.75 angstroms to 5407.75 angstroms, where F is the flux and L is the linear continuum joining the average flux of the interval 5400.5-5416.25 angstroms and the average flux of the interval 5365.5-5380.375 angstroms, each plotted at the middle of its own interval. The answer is -1.5 angstroms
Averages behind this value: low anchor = 13.6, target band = 14.2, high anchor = 13.5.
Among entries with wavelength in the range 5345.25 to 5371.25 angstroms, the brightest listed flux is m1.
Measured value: 15.86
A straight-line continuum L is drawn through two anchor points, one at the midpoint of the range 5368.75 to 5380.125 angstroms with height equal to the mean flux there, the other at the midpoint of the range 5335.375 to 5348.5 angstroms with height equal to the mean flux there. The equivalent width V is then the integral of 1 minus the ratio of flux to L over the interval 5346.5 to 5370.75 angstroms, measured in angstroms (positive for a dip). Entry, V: -1.6 angstroms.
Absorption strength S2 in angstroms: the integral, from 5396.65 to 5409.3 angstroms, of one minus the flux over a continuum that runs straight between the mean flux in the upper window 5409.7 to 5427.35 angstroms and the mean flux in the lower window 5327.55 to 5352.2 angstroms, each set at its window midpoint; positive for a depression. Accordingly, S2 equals 1.22 angstroms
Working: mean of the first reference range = 13.5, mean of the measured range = 13.1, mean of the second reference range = 14.8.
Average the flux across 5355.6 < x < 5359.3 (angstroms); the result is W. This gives 15.4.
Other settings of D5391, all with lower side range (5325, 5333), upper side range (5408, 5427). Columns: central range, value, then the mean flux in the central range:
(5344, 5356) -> -2.1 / 14.6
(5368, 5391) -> -1.4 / 14.2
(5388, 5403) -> 0.2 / 13.7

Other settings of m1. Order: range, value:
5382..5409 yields 15.09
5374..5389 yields 15.81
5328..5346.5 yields 14.96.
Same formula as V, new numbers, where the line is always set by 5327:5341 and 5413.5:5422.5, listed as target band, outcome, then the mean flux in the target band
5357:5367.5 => -1.0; 15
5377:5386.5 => -0.6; 15.1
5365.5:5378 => 0.7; 13.2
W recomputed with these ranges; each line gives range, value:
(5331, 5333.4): 13.8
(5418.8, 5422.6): 15.3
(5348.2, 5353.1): 15.1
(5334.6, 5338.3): 14.2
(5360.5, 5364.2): 15.5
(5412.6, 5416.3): 14.9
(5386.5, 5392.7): 14.6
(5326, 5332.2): 11.4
